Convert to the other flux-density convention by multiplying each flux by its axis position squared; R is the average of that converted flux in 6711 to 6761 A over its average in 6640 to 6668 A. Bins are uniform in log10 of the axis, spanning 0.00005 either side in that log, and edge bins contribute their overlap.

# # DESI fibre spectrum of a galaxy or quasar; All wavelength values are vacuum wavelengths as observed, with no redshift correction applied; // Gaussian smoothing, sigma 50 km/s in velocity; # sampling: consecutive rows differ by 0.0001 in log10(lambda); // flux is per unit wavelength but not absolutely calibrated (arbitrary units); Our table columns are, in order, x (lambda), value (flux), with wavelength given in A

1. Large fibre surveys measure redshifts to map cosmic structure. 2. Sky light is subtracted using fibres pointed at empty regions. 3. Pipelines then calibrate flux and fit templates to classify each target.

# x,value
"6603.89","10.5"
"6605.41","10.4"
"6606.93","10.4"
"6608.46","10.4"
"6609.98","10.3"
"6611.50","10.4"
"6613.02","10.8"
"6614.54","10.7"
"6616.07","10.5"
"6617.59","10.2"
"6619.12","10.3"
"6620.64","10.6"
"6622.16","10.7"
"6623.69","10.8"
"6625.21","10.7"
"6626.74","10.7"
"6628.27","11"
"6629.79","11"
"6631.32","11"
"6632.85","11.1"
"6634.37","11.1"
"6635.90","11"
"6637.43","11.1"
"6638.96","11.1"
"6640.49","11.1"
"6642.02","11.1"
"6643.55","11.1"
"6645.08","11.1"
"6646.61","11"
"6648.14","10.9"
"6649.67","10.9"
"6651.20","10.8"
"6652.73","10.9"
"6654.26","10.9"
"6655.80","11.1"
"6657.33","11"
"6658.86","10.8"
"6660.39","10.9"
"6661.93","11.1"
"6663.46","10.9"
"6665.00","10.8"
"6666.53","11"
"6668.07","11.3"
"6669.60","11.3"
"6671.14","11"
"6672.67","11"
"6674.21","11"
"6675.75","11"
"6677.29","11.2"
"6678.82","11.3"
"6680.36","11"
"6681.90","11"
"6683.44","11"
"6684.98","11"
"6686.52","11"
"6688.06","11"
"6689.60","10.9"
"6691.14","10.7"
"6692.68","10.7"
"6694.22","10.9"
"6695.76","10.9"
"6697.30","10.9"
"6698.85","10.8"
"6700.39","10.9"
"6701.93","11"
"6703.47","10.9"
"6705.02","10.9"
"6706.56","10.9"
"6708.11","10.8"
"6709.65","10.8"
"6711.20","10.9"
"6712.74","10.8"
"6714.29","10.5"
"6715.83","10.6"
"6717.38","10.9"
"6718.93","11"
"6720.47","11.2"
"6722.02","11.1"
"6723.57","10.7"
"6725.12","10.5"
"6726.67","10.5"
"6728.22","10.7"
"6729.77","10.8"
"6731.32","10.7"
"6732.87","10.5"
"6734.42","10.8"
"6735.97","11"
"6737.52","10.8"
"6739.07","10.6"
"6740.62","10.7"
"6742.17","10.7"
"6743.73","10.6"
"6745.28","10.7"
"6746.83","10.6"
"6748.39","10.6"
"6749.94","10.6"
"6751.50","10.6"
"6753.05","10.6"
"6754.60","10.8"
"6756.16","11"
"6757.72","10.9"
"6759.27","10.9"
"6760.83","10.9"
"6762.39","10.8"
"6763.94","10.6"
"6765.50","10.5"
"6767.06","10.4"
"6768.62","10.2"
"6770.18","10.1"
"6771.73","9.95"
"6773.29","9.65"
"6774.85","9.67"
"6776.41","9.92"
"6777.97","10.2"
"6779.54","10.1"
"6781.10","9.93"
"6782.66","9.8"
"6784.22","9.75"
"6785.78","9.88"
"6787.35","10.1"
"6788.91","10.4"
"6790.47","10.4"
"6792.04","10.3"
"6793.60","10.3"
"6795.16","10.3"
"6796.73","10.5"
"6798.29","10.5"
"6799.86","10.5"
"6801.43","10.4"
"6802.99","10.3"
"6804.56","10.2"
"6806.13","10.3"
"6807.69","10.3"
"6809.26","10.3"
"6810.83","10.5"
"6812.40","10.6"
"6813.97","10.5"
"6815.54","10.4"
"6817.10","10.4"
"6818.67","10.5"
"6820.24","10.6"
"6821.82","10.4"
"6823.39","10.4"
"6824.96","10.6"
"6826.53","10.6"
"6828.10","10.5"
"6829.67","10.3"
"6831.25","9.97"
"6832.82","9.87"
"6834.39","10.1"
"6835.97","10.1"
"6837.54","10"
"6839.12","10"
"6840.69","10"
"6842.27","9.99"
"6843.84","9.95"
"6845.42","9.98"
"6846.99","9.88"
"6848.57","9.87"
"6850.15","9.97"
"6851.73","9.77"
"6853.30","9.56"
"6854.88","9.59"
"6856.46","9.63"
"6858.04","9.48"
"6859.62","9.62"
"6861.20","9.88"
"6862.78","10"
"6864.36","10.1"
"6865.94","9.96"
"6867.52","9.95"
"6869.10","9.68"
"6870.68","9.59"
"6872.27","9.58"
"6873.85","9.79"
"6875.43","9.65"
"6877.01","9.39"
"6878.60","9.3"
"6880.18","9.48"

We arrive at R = 1.00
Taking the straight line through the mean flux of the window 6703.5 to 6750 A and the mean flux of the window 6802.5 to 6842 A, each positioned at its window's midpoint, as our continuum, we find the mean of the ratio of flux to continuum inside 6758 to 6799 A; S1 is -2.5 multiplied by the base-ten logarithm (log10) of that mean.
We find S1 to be 0.03 mag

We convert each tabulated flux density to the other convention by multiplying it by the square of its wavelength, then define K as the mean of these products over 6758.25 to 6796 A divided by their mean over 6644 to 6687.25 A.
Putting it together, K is 1.0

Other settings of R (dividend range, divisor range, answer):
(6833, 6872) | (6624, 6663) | 0.96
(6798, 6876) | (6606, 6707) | 0.98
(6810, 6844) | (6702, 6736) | 0.98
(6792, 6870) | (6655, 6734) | 0.97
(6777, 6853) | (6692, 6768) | 0.97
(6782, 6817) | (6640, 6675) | 0.98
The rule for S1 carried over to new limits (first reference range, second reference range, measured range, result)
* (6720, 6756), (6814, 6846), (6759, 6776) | 0.026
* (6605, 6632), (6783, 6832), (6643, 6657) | -0.041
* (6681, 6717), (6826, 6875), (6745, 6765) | -0.023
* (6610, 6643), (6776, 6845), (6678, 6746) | -0.029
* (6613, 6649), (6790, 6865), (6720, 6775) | -0.017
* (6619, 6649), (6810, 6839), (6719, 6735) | -0.011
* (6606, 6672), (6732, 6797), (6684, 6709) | -0.023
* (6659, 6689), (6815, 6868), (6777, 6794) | 0.030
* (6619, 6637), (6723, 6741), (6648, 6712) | -0.018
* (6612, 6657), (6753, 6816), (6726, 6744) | -0.020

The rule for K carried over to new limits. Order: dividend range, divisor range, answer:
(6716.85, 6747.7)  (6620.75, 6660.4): 1.01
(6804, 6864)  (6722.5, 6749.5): 0.98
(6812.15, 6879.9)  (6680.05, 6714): 0.96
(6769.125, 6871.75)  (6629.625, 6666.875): 0.97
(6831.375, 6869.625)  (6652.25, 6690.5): 0.95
